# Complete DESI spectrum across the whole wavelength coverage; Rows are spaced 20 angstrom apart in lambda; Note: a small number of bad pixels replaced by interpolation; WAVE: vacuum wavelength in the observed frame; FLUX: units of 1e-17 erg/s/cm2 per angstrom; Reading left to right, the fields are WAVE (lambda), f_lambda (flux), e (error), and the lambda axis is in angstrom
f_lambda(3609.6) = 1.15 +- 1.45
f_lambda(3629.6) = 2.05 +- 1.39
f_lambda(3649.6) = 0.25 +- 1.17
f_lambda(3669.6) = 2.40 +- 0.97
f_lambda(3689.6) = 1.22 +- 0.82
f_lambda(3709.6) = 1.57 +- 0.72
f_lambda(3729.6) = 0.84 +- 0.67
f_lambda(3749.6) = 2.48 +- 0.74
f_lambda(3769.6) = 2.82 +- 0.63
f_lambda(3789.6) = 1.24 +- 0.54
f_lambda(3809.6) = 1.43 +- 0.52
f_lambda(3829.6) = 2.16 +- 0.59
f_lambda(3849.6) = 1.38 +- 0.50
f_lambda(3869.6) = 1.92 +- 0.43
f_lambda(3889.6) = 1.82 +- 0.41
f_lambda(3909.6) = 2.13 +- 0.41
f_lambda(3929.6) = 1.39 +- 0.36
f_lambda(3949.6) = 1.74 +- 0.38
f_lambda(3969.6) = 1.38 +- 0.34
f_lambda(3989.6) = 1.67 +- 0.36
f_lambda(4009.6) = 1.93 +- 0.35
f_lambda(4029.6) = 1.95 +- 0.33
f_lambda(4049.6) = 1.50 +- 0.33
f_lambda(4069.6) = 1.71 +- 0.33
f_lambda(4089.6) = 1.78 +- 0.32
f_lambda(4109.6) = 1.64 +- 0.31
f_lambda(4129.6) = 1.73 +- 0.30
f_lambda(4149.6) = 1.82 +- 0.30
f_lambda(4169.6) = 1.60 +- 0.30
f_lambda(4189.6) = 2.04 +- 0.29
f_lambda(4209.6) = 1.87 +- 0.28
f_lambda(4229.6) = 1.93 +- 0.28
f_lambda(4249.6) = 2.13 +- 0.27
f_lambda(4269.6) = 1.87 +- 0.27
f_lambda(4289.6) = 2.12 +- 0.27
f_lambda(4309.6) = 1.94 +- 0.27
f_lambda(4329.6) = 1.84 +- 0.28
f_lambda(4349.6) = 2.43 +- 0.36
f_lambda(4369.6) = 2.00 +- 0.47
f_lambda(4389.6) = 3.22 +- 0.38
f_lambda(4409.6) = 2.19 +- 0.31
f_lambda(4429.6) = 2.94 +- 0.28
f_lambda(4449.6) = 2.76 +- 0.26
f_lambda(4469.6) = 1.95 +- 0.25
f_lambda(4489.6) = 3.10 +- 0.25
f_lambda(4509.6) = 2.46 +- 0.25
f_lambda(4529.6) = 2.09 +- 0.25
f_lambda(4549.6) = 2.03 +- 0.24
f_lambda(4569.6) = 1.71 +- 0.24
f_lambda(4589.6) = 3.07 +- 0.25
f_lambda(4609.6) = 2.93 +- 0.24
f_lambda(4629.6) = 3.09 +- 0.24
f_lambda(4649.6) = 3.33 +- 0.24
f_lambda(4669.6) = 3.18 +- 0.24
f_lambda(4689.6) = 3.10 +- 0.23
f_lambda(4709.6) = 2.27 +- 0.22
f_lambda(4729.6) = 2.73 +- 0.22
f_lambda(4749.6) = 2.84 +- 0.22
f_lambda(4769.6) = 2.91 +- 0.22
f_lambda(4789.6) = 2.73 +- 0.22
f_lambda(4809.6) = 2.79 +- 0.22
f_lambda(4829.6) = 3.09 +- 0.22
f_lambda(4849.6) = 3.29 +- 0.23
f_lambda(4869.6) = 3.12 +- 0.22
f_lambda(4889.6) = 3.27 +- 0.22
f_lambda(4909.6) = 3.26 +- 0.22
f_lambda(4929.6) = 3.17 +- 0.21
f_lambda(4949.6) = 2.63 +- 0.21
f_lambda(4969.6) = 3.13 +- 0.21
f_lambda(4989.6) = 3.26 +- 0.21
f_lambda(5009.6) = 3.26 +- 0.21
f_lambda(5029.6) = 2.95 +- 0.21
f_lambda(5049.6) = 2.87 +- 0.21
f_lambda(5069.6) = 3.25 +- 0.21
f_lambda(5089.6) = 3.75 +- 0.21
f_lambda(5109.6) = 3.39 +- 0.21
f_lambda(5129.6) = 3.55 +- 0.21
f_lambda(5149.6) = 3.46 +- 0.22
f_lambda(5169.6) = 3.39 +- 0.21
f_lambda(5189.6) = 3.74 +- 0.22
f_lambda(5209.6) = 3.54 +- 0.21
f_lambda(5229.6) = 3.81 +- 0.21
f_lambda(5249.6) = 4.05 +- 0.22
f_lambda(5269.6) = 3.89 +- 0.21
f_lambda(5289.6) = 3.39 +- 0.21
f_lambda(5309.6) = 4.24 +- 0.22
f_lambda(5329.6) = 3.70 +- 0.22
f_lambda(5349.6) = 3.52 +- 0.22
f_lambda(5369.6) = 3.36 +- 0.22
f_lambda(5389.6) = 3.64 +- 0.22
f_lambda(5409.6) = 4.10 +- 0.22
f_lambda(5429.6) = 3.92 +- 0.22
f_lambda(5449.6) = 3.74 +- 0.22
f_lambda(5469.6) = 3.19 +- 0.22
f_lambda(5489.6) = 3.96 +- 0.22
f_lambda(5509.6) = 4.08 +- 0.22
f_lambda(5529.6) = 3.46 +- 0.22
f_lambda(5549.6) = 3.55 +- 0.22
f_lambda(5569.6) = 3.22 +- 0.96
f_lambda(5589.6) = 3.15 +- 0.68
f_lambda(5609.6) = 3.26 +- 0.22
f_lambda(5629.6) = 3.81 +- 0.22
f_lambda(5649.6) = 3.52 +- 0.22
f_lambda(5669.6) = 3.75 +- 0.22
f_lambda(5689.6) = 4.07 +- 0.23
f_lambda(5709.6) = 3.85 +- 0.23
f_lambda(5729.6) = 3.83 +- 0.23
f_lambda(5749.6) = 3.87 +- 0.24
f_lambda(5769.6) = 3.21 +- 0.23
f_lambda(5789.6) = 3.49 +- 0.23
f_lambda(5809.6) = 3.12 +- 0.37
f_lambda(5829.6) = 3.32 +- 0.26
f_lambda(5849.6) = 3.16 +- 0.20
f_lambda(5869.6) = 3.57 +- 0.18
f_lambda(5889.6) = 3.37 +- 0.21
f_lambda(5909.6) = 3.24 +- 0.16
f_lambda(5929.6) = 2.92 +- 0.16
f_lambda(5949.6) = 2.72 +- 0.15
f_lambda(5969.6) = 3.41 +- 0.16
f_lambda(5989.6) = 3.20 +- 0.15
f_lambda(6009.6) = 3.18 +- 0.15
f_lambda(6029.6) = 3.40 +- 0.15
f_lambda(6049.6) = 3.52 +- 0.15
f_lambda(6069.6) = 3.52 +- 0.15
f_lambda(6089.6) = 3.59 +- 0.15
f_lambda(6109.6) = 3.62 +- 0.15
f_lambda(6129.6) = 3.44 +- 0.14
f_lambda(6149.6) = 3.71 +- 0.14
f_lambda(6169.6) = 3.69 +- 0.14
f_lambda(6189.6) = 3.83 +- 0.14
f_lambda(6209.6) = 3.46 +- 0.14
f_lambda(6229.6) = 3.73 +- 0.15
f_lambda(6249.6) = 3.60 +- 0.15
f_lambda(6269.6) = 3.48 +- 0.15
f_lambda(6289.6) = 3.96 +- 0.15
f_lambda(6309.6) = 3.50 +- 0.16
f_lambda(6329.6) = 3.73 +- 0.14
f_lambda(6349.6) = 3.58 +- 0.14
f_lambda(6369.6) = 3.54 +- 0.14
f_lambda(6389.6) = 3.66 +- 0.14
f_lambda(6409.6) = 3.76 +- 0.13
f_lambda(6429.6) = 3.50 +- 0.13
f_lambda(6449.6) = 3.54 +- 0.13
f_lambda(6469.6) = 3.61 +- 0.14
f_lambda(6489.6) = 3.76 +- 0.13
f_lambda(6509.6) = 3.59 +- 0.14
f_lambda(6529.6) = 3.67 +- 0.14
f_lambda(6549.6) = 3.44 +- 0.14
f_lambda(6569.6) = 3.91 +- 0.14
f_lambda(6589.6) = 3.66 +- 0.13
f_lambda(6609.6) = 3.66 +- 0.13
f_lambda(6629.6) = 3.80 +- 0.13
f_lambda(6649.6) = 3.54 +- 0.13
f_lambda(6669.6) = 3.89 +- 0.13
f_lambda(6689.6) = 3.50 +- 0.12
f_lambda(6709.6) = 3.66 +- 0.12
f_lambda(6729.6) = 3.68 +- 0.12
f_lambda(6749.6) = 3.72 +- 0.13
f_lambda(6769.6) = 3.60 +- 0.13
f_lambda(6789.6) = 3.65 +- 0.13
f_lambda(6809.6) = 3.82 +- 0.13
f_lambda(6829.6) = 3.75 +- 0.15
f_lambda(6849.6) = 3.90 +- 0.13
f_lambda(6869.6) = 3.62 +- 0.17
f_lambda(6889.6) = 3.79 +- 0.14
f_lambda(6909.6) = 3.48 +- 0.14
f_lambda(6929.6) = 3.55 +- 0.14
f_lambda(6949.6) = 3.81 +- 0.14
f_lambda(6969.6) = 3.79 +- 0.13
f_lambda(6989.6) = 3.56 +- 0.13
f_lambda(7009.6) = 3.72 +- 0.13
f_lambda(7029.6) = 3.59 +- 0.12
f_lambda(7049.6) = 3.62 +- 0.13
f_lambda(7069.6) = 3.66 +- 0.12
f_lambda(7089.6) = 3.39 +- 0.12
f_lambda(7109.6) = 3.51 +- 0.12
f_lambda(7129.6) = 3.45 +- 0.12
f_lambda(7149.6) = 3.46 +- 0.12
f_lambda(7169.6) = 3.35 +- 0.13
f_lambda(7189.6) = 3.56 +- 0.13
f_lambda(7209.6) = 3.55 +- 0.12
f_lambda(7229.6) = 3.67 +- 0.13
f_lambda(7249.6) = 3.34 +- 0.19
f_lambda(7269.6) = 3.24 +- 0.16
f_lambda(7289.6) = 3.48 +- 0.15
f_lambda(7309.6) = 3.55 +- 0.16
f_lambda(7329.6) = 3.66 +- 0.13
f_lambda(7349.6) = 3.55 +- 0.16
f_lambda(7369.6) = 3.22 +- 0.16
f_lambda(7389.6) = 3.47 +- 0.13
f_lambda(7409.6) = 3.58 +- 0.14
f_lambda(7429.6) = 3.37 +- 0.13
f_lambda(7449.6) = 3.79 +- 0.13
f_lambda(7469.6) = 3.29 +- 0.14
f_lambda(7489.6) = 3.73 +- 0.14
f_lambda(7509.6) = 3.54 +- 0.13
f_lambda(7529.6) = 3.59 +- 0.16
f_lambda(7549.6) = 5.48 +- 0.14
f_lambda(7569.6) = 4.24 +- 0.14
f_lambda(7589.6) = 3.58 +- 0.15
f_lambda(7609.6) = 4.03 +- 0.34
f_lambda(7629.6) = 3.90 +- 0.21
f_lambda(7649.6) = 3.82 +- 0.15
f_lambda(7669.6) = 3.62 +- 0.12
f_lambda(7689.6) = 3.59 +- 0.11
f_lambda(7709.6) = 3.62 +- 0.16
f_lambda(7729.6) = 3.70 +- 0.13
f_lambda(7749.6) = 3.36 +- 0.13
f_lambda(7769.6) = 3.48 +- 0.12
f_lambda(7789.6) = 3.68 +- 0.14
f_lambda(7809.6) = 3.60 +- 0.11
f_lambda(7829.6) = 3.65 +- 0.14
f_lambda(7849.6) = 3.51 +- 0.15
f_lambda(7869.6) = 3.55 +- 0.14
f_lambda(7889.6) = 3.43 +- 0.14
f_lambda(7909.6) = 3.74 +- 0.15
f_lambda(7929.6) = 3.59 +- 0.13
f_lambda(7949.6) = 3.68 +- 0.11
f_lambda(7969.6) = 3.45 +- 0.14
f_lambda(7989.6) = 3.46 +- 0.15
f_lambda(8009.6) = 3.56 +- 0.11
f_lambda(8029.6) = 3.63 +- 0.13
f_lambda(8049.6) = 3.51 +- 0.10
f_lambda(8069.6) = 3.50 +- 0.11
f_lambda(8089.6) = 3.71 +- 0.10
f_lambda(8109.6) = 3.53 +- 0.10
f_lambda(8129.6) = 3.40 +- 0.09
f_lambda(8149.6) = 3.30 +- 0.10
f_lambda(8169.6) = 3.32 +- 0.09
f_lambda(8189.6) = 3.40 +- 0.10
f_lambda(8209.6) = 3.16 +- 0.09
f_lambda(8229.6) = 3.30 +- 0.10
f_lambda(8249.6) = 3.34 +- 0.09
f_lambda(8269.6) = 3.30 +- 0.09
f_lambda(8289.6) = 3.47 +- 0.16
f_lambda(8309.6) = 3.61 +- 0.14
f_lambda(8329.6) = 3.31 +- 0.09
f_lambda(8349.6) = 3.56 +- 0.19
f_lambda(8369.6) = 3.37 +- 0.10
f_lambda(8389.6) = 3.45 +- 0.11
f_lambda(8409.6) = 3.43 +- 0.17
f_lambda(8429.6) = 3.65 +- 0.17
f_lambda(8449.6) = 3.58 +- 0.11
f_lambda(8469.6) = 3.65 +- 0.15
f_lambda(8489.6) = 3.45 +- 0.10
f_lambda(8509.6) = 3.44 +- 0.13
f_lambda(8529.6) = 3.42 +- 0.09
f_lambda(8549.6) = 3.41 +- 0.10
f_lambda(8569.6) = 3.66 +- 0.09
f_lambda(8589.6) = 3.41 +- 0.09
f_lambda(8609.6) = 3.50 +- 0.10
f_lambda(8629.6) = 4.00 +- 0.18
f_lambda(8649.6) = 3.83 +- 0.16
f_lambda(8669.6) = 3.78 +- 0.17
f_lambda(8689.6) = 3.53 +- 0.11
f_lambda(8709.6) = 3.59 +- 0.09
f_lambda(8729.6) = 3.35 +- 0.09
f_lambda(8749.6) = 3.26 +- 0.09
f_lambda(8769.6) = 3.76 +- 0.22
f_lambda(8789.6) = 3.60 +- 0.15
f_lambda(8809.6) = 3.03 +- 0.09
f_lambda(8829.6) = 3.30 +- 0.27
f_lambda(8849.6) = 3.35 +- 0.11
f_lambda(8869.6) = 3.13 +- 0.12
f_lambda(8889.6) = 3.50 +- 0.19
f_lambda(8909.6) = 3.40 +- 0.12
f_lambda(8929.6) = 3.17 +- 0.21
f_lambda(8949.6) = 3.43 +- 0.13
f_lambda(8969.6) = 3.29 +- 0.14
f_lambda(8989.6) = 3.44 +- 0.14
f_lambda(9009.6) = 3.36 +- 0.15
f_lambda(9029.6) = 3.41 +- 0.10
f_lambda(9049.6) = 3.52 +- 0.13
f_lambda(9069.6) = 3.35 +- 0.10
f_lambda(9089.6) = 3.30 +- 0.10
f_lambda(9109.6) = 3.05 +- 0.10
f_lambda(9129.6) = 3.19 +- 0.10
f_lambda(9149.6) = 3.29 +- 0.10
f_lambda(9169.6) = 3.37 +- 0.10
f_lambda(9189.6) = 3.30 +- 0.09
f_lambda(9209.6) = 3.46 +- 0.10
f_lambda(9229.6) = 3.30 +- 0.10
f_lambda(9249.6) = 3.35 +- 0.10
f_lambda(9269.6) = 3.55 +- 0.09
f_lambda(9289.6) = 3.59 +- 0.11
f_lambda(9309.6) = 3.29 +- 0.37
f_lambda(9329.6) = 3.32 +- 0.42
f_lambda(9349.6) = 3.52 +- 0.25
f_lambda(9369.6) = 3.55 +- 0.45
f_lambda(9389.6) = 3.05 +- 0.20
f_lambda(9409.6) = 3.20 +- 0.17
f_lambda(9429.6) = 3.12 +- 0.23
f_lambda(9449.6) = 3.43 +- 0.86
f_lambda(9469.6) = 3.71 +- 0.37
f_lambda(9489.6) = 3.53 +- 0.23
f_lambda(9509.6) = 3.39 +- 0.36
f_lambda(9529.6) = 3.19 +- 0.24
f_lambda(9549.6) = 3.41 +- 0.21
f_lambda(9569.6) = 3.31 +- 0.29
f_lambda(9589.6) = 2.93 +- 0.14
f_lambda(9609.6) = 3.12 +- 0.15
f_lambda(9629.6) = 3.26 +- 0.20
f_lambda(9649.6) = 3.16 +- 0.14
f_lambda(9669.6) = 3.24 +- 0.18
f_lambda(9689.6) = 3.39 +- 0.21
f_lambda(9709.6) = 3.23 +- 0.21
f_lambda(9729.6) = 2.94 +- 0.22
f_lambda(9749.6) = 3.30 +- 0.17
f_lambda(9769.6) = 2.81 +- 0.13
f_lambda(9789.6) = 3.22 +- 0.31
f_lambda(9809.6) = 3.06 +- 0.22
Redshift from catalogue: 0.149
